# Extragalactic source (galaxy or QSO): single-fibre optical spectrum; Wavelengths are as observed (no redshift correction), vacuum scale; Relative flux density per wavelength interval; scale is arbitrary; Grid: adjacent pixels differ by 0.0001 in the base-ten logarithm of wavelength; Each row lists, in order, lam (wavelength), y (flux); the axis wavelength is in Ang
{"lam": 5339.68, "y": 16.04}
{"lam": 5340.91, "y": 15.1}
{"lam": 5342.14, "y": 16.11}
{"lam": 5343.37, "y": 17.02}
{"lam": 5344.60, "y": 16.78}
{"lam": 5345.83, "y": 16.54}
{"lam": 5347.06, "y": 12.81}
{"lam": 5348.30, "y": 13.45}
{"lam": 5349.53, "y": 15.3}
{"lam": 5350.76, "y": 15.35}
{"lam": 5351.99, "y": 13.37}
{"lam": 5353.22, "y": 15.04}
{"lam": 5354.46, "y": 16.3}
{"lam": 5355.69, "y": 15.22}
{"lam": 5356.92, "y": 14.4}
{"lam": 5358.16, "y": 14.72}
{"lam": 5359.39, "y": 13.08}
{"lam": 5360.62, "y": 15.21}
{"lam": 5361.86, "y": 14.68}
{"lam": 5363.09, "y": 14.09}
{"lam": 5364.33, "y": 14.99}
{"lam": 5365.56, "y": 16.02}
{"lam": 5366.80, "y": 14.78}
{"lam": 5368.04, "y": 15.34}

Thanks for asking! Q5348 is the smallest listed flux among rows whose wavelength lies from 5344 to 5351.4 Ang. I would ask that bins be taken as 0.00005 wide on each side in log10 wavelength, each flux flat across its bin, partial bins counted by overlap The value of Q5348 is 12.81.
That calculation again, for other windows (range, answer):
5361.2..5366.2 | 14.09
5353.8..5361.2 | 13.08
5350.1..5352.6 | 13.37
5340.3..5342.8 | 15.1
